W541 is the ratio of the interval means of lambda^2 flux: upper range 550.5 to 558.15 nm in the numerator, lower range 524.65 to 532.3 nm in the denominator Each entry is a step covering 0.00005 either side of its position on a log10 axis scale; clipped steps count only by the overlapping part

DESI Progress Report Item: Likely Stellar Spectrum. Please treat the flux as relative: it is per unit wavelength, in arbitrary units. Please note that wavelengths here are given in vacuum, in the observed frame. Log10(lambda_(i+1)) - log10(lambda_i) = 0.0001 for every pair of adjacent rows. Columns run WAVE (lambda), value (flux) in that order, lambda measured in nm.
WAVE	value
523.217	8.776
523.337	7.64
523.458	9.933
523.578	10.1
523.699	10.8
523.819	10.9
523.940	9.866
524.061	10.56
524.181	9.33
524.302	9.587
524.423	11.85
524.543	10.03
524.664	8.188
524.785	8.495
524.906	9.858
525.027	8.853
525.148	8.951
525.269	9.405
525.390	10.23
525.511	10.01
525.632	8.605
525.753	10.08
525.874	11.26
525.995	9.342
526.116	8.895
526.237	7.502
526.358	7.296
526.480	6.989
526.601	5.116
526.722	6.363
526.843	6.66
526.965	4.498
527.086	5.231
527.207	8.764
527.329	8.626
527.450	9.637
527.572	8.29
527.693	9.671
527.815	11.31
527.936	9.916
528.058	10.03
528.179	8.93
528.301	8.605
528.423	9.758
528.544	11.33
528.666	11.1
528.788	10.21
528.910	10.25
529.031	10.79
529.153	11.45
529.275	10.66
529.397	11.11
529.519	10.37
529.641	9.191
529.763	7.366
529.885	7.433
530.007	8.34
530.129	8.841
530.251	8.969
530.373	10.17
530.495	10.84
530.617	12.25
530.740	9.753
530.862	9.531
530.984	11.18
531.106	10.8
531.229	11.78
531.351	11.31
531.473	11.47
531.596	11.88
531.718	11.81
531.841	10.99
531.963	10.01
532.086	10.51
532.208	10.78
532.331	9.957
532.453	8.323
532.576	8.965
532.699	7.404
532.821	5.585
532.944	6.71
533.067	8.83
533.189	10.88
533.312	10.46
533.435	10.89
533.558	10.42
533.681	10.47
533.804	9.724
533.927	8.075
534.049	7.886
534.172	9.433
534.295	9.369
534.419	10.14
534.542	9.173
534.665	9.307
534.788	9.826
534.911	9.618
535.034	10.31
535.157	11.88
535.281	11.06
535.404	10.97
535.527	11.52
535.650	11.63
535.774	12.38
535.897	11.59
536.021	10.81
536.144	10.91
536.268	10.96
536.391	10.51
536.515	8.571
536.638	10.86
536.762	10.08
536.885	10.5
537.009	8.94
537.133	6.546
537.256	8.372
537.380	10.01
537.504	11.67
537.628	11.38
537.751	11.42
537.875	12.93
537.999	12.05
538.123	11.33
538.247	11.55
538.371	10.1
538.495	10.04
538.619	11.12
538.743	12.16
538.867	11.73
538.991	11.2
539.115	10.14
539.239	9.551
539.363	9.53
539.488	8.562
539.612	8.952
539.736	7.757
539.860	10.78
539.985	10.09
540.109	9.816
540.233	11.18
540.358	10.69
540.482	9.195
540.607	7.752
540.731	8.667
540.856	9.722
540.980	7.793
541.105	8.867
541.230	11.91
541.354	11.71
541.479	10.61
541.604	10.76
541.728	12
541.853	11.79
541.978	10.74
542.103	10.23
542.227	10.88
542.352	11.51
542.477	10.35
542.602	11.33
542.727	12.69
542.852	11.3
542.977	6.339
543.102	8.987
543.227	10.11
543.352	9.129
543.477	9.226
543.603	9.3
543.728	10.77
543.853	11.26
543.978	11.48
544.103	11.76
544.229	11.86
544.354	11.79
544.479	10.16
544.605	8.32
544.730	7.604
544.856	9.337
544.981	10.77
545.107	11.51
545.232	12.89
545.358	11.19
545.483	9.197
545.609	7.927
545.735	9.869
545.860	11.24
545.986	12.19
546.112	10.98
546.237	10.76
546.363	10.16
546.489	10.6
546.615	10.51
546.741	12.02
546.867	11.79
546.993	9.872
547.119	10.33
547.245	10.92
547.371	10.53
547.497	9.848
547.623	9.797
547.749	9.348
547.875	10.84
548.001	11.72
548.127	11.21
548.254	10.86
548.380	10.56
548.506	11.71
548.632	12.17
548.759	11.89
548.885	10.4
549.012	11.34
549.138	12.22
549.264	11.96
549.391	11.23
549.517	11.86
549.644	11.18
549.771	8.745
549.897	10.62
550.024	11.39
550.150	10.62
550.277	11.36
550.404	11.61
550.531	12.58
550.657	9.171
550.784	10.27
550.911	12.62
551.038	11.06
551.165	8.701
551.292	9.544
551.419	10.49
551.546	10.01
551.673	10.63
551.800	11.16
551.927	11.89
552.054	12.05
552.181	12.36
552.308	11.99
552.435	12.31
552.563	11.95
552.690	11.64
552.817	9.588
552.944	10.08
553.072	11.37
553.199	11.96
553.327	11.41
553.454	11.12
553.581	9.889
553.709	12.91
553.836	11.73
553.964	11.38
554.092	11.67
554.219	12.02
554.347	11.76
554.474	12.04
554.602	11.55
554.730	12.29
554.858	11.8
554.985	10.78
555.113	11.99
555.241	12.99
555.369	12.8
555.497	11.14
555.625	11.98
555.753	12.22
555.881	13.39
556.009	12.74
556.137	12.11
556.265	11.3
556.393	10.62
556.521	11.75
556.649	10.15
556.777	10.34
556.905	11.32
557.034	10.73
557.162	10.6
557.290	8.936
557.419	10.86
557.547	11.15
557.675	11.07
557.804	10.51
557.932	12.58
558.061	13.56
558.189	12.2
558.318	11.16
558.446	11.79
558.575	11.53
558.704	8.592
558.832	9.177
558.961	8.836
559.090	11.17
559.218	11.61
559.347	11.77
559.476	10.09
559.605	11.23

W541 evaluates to 1.3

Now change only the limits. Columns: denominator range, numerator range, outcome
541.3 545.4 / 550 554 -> 1.09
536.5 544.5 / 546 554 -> 1.10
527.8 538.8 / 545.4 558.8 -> 1.17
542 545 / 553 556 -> 1.20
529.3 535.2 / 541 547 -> 1.13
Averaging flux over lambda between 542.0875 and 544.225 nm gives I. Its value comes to 10.4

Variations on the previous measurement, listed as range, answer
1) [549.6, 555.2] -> 11.2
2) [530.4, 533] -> 10.1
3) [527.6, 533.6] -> 9.97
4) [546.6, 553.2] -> 11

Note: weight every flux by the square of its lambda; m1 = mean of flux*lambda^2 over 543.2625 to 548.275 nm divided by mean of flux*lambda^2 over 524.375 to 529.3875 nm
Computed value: 1.24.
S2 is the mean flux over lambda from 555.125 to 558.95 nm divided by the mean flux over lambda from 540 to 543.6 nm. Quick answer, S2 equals 1.11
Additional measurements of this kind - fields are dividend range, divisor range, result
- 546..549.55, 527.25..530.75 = 1.12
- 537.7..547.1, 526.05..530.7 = 1.16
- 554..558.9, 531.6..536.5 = 1.14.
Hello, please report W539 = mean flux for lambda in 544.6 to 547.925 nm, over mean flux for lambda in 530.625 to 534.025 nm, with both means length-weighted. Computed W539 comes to 1.05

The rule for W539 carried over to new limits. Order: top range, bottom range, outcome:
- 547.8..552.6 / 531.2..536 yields 1.11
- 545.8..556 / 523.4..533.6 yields 1.18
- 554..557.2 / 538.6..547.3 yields 1.13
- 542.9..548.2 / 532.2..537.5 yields 1.06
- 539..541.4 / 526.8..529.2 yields 1.04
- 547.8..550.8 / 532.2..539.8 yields 1.11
